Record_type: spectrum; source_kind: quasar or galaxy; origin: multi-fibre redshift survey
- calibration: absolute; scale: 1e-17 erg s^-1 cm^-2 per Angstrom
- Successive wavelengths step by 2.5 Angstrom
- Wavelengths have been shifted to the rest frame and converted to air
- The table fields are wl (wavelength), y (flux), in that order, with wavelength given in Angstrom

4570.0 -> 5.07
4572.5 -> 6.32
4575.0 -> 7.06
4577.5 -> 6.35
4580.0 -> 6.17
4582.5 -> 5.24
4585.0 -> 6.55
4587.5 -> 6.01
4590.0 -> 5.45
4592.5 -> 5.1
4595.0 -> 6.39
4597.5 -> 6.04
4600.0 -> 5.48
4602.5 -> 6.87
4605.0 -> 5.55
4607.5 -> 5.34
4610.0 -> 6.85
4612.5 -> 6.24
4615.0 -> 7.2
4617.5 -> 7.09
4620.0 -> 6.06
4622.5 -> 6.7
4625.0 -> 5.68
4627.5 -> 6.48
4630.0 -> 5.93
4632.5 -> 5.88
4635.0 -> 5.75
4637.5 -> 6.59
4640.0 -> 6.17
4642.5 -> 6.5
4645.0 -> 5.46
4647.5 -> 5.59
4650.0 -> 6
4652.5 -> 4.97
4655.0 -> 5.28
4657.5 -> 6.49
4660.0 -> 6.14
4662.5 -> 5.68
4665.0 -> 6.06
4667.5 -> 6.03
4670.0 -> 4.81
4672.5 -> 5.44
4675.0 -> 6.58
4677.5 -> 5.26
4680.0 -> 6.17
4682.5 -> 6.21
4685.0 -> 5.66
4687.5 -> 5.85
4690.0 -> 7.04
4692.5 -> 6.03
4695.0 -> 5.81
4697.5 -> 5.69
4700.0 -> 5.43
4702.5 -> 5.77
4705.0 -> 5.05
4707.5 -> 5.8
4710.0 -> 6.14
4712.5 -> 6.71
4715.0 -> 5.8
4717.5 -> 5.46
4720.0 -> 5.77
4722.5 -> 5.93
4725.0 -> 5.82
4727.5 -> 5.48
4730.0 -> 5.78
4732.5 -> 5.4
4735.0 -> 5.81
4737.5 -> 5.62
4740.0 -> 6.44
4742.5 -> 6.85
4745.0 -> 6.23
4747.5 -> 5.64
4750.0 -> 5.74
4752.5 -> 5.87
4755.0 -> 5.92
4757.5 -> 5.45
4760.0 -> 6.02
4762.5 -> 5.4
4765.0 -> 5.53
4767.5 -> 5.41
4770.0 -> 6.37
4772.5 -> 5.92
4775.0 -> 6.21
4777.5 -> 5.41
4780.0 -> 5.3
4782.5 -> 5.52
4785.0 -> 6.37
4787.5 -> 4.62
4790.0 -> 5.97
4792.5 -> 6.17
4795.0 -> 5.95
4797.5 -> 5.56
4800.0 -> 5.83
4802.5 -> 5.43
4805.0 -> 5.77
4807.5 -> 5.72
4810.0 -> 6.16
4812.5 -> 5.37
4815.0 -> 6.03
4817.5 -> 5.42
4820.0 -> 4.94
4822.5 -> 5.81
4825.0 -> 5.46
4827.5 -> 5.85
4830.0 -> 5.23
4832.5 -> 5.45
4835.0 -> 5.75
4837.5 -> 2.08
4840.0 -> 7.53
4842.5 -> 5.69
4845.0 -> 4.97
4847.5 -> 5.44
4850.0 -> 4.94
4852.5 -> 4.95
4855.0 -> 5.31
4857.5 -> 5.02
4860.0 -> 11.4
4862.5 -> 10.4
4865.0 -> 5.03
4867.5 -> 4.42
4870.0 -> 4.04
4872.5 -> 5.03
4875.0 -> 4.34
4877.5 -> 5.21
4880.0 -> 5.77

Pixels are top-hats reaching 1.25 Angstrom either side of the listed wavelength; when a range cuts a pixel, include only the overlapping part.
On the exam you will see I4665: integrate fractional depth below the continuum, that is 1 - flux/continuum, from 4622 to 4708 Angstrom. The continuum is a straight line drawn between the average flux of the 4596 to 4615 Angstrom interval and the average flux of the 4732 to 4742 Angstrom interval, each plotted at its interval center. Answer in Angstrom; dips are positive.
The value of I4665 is 2.3 Angstrom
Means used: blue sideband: 6.13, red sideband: 5.93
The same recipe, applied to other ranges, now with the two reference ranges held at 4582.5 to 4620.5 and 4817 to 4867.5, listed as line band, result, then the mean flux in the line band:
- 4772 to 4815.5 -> 1.0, 5.73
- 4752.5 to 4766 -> 0.5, 5.69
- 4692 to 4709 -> 1.0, 5.64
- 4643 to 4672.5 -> 1.7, 5.69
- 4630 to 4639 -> 0.0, 6.06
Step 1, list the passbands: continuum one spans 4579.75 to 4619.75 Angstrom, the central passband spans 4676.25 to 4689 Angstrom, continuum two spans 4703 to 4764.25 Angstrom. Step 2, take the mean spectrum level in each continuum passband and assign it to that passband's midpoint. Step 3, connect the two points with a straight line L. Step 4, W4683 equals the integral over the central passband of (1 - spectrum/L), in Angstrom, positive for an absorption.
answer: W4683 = 0.2 Angstrom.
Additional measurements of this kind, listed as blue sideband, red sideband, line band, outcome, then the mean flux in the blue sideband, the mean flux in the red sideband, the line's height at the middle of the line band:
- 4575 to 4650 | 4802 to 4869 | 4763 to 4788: 0.70 Angstrom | 6.11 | 5.76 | 5.85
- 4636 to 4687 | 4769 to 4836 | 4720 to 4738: 0.23 Angstrom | 5.85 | 5.69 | 5.77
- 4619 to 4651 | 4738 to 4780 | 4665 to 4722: 1.21 Angstrom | 6.06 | 5.88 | 5.97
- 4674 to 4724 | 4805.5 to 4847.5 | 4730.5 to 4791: -1.03 Angstrom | 5.9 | 5.47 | 5.69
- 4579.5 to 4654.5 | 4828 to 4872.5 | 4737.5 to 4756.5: -0.63 Angstrom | 6.04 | 5.73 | 5.86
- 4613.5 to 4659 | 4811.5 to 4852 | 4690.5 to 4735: 0.26 Angstrom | 6.1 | 5.36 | 5.81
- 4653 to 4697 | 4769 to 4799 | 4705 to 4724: -0.10 Angstrom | 5.89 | 5.78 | 5.85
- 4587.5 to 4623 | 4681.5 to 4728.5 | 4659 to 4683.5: 0.54 Angstrom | 6.15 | 5.87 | 5.96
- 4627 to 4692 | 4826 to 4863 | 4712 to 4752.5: 0.17 Angstrom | 5.92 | 5.91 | 5.91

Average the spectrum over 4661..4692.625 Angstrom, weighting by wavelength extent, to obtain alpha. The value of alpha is 5.91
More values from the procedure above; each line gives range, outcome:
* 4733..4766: 5.88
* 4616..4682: 5.96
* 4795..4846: 5.52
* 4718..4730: 5.73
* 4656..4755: 5.88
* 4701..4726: 5.82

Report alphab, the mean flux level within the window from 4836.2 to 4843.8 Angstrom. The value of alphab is 5.1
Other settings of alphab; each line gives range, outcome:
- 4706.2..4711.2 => 5.96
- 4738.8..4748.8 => 6.29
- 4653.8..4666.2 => 5.93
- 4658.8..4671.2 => 5.75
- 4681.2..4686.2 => 5.94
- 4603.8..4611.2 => 5.91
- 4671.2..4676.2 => 5.99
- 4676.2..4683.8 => 5.88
